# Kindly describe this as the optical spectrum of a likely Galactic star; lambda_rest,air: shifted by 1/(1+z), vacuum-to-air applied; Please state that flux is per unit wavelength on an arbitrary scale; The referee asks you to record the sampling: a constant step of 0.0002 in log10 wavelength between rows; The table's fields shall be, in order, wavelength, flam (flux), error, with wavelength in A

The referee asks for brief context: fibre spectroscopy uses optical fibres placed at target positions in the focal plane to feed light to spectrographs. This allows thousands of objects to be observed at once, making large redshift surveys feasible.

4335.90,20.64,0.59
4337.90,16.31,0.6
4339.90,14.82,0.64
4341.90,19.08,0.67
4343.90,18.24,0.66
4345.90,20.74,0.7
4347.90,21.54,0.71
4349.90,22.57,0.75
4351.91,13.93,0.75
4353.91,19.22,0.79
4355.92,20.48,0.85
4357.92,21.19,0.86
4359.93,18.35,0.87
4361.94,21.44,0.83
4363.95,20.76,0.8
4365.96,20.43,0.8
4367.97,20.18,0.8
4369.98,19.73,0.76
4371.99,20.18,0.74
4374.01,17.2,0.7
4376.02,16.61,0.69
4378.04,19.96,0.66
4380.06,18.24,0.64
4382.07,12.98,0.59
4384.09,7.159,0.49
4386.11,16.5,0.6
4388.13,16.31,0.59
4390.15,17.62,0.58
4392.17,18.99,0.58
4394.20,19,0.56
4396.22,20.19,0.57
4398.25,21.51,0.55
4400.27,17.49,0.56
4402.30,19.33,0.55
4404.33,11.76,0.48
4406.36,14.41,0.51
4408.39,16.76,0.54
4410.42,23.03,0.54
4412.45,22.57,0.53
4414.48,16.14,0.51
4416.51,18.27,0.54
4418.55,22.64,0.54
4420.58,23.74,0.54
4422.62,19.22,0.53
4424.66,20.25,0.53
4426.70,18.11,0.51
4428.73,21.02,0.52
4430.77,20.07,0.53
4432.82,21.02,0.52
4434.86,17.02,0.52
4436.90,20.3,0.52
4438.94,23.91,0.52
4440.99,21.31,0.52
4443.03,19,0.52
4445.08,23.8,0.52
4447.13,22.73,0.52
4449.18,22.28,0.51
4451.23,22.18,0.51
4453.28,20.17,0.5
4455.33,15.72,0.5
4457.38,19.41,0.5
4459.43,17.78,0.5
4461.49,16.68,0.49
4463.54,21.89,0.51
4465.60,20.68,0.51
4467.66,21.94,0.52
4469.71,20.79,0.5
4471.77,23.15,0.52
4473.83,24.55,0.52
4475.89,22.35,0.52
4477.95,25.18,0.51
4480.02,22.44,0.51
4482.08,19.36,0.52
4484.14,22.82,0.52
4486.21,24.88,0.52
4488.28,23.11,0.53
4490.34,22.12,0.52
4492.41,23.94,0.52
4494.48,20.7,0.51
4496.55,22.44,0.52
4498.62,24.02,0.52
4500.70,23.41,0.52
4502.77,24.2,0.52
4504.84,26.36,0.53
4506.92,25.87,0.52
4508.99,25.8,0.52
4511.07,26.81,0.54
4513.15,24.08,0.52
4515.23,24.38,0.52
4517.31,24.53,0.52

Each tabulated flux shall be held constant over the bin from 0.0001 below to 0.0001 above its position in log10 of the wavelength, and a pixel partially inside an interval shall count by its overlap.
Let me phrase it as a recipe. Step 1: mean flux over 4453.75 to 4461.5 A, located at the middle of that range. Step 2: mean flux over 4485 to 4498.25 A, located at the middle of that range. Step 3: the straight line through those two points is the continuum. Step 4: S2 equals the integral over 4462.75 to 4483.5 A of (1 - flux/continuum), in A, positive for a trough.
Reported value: -2.28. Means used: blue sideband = 17.7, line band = 22.3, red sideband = 22.9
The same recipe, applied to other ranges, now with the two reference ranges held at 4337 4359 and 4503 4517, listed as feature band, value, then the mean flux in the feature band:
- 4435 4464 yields 3.3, 20.4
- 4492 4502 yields 0.8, 22.9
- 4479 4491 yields 1.0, 22.5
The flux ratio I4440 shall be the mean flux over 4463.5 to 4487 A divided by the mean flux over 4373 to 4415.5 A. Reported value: 1.30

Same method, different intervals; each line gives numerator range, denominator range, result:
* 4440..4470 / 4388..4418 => 1.11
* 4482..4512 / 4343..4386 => 1.28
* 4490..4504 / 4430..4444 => 1.13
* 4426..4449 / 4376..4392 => 1.32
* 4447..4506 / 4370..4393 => 1.32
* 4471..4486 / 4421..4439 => 1.15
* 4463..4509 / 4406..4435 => 1.17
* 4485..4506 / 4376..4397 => 1.41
